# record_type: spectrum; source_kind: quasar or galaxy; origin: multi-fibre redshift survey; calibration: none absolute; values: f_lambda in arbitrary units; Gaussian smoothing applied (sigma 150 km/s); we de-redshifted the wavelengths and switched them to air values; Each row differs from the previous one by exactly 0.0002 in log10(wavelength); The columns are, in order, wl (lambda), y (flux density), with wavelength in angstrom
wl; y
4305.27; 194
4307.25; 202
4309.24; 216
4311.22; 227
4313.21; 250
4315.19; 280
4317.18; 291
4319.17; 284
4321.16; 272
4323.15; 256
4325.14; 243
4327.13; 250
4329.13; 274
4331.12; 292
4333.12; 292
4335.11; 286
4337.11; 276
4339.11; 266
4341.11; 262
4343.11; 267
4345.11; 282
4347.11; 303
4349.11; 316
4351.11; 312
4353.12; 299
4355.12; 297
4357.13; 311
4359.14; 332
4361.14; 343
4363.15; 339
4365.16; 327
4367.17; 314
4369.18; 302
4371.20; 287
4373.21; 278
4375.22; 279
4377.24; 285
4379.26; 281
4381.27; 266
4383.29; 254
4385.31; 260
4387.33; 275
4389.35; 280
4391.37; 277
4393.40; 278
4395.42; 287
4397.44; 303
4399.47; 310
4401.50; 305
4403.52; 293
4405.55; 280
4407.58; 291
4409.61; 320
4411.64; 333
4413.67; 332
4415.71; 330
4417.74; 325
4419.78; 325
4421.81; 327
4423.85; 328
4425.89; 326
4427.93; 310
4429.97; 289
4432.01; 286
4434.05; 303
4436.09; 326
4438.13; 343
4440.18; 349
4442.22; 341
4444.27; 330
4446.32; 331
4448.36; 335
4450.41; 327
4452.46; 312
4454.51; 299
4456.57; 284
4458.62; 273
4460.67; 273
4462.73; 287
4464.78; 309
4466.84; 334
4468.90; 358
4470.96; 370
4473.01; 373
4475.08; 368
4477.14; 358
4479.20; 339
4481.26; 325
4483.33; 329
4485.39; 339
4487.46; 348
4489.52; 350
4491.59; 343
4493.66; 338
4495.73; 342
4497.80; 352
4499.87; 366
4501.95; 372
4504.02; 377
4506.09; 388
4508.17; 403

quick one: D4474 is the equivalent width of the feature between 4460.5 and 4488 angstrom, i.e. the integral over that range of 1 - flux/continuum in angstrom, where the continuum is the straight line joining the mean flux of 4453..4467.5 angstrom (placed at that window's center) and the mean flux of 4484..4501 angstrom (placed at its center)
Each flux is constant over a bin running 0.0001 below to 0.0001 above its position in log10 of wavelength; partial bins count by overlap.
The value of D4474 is -1.87 angstrom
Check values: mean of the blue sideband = 294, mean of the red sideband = 347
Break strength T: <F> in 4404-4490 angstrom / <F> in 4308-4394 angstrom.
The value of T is 1.1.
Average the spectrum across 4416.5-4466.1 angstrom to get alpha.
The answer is 314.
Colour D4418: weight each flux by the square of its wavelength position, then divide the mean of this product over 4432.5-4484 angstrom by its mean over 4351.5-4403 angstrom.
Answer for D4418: 1.15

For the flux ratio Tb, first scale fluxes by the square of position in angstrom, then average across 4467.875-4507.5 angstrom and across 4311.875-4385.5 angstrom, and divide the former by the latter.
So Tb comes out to 1.32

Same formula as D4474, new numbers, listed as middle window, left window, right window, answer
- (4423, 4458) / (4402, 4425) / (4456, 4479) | 0.41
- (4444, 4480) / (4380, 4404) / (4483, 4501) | 0.18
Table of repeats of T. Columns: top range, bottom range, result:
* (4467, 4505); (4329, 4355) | 1.22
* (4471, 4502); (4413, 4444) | 1.08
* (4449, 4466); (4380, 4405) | 1.05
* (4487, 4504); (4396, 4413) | 1.16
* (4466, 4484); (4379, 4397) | 1.28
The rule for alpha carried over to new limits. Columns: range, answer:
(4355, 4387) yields 297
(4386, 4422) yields 303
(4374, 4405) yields 282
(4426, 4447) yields 321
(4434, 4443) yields 336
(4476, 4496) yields 341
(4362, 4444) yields 304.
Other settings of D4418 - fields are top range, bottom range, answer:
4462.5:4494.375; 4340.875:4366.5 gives 1.18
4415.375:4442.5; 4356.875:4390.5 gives 1.12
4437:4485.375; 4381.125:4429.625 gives 1.12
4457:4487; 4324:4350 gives 1.27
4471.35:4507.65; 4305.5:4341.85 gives 1.47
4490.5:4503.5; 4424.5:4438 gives 1.17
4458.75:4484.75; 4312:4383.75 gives 1.23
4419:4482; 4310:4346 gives 1.27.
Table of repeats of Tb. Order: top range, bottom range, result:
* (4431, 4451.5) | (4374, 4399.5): 1.20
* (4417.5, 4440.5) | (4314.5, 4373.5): 1.14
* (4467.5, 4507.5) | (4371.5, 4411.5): 1.30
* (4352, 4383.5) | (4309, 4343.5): 1.15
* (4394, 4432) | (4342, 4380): 1.05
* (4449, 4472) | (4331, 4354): 1.14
